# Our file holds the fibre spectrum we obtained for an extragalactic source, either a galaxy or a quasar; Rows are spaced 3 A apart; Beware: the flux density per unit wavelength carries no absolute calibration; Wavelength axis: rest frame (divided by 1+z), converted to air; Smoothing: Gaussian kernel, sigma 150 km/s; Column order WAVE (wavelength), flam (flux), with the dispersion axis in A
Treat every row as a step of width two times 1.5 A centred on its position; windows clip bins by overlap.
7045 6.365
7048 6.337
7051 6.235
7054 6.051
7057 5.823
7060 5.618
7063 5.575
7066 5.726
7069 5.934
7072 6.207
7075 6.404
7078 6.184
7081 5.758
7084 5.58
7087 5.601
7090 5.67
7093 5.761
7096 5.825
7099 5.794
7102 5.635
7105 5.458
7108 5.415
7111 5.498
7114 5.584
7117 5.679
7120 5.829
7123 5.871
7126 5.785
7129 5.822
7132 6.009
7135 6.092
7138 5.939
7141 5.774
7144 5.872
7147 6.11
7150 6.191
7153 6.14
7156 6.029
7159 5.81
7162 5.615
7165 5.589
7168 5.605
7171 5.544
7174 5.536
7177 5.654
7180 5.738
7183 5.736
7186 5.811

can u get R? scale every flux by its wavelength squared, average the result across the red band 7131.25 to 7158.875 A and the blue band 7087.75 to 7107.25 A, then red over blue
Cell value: 1.07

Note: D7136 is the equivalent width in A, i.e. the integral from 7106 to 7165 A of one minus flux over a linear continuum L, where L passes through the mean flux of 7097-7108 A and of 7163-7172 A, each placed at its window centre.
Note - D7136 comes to -2.5 A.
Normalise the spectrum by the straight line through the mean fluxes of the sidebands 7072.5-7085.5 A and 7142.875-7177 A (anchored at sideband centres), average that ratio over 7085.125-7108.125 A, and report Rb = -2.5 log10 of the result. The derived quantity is 0.06 mag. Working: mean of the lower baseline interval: 6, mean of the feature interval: 5.66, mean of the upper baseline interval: 5.81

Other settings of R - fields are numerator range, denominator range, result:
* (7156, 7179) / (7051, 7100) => 0.99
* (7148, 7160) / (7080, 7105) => 1.08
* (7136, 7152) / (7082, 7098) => 1.07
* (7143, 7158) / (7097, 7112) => 1.10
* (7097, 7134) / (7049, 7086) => 0.98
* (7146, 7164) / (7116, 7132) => 1.03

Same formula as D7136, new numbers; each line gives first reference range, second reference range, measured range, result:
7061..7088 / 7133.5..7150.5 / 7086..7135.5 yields 1.84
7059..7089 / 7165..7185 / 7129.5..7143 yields -0.52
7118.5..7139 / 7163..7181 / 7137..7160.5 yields -0.88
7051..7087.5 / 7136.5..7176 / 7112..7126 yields 0.28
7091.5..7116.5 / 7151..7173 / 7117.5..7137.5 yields -0.74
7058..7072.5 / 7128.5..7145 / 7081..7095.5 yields 0.38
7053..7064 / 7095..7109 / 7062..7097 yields -0.98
